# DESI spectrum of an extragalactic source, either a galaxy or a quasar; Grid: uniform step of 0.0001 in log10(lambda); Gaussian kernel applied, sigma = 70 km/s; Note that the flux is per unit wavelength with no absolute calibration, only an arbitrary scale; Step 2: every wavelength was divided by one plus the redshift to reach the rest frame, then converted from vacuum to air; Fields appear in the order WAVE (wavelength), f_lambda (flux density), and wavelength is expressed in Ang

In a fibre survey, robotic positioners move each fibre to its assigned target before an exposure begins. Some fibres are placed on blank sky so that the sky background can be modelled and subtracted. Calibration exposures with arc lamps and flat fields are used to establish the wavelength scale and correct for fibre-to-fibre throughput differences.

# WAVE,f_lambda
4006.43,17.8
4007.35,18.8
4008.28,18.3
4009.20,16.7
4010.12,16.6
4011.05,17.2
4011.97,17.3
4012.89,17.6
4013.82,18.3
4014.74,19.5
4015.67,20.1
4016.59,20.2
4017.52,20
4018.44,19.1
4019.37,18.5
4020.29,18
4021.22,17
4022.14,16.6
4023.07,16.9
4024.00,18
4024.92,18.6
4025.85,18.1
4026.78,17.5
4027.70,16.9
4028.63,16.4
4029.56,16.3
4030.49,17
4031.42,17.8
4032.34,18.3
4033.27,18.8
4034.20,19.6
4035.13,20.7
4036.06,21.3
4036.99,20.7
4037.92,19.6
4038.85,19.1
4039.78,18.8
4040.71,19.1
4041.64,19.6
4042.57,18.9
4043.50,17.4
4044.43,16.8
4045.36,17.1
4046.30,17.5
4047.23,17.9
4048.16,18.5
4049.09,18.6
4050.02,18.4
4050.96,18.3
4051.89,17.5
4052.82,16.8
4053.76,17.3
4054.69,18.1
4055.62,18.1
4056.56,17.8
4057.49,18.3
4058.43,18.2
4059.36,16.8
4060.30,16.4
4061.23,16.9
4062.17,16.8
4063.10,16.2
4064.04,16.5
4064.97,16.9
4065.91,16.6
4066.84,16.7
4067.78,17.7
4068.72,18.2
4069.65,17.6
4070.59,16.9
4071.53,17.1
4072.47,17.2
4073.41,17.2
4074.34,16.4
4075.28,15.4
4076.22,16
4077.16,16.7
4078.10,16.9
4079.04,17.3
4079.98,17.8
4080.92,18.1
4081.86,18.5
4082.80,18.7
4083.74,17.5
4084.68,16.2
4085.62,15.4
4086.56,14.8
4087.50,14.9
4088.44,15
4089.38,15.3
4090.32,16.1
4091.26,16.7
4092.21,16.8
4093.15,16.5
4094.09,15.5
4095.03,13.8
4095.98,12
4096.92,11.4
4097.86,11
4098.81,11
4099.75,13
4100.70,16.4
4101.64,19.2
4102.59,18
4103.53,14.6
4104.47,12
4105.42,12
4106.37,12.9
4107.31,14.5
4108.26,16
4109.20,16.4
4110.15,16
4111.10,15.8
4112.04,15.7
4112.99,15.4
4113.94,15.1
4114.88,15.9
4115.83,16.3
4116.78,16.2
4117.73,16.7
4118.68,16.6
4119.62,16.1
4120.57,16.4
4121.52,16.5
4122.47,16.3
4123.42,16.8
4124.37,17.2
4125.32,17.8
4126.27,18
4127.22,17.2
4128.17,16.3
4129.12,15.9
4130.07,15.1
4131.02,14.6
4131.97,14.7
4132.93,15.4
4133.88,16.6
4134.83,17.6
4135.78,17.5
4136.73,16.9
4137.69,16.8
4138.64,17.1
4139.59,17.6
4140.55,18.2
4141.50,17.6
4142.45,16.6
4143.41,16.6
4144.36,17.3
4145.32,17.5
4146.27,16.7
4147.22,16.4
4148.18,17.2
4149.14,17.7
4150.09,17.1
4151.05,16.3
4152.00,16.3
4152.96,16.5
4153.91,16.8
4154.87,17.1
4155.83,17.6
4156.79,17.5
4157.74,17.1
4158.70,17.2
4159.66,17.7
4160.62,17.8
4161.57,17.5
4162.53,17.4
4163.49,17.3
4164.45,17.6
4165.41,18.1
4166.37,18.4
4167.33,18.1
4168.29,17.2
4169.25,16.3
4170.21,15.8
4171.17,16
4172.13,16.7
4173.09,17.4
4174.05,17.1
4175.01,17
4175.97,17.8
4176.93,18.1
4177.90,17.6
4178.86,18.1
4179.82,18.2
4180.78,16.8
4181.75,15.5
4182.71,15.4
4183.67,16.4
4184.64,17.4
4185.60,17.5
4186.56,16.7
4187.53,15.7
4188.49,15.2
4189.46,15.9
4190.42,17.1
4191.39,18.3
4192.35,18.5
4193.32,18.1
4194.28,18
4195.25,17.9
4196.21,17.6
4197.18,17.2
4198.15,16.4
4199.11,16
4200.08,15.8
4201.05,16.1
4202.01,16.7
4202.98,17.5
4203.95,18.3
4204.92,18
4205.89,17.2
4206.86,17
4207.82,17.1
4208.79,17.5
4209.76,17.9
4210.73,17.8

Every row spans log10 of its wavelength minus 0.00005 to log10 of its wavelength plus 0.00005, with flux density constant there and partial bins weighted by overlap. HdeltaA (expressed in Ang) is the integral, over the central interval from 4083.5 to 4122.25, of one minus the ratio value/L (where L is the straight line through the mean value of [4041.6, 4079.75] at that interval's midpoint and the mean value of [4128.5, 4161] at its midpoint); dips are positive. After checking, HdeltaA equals 4.3 Ang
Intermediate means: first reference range 17.3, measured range 15.2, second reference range 16.8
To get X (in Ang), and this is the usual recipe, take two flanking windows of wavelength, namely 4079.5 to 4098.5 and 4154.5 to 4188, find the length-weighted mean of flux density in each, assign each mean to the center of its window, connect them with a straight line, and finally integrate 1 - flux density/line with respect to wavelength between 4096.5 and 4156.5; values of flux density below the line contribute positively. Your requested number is 0.9 Ang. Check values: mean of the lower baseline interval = 15.6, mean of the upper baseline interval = 17.2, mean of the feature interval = 16.1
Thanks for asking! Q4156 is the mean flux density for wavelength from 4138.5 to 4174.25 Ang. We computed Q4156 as 17.2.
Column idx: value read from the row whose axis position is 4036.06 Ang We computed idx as 21.3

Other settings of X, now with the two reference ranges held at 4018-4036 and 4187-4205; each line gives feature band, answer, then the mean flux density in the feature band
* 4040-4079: 0.86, 17.4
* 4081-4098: 2.07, 15.5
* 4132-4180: 0.25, 17.2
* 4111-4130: 1.16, 16.4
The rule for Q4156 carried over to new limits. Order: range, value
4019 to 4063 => 18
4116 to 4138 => 16.5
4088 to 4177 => 16.3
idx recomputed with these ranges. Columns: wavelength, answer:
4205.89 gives 17.2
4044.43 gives 16.8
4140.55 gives 18.2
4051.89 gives 17.5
